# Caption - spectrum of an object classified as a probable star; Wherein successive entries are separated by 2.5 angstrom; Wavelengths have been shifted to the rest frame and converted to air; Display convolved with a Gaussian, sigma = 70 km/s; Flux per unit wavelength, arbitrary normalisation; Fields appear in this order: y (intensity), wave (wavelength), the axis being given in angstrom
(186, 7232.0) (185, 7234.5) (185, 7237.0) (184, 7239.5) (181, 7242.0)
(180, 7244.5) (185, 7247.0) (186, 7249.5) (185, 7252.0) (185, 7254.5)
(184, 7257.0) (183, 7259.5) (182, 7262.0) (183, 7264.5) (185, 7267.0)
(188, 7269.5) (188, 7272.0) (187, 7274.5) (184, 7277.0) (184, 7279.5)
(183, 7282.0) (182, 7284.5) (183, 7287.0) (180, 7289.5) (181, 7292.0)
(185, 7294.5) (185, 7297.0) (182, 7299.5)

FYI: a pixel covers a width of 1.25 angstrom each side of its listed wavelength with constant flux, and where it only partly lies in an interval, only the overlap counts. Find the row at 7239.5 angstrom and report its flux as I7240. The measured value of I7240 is 184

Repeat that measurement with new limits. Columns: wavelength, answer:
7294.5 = 185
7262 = 182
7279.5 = 184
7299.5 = 182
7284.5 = 182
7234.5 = 185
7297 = 185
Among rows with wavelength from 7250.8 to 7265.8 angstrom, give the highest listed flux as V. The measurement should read 185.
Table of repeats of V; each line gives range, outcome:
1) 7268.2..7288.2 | 188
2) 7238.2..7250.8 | 186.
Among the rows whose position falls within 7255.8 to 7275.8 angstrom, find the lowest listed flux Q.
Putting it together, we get 182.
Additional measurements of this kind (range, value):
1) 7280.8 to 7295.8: 180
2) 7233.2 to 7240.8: 184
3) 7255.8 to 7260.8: 183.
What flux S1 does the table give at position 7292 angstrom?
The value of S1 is 181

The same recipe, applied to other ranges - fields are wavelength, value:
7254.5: 185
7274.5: 187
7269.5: 188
